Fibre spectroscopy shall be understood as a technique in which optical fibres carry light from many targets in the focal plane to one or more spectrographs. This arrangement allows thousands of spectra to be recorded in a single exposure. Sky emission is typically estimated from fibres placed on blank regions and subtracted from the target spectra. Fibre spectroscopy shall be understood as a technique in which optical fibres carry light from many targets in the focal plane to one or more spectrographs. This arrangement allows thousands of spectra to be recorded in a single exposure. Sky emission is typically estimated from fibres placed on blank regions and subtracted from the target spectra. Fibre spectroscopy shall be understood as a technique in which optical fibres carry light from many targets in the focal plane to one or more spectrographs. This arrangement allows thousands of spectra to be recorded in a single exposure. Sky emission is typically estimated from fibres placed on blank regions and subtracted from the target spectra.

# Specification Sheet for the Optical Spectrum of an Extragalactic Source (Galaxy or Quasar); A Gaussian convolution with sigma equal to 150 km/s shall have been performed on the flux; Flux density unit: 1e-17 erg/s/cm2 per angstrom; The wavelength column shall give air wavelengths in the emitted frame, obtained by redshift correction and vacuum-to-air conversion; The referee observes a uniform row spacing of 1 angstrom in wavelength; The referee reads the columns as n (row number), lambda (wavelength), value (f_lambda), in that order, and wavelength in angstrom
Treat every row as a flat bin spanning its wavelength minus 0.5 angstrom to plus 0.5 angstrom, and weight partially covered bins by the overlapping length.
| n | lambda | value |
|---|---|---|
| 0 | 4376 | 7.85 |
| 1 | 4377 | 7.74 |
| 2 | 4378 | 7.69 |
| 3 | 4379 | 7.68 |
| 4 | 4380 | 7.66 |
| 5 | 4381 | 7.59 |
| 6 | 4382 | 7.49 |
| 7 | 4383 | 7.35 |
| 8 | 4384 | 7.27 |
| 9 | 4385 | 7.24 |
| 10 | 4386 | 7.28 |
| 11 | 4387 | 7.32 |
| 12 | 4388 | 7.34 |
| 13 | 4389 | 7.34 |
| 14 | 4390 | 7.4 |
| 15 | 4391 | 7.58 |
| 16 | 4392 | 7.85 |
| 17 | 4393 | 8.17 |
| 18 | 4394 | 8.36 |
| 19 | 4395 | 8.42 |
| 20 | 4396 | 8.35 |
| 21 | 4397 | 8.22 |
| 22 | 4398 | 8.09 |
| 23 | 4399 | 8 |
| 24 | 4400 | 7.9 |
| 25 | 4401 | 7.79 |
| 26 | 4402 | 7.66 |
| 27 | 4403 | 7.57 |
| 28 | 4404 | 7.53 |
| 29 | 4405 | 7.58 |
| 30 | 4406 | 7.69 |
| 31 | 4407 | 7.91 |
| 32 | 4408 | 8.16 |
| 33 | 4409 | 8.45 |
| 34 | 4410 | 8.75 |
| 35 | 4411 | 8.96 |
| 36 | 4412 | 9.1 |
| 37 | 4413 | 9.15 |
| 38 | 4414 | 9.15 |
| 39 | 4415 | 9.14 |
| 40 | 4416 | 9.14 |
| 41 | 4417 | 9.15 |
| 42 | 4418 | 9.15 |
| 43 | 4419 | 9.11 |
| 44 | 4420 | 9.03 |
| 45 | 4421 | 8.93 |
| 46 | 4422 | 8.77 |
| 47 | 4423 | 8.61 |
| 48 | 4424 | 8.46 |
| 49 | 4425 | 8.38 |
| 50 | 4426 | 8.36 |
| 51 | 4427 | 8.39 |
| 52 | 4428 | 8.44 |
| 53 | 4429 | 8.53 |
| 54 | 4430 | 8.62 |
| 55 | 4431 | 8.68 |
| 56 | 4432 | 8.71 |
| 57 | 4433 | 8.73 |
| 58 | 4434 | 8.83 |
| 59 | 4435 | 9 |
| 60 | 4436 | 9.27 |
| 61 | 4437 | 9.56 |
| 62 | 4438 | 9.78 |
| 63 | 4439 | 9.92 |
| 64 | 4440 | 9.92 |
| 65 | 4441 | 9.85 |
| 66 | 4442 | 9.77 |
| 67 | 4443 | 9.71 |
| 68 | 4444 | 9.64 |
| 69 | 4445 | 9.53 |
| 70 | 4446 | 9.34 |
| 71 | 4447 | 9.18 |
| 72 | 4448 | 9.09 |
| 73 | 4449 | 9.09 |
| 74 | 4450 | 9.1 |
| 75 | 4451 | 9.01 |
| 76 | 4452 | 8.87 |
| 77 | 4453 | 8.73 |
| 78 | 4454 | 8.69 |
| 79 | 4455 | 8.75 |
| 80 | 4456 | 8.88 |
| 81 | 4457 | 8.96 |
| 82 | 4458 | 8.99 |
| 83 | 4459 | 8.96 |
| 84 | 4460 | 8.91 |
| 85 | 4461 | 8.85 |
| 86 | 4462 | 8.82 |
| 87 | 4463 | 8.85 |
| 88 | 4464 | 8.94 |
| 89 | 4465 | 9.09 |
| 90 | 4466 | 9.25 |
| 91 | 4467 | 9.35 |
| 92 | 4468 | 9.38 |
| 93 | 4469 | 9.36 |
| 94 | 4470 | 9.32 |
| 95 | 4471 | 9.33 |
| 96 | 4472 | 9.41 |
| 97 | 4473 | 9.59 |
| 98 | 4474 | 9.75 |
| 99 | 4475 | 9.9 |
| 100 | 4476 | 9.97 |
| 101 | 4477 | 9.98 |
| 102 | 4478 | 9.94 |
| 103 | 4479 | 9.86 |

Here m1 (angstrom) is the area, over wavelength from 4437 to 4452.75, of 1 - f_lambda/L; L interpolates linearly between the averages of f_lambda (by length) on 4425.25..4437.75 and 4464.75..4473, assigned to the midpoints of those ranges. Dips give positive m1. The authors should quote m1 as -0.8 angstrom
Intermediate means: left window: 8.77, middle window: 9.45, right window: 9.33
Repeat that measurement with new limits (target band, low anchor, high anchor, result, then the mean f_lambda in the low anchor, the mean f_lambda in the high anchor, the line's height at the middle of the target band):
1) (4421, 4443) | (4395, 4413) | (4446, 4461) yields -1.00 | 8.14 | 8.95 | 8.6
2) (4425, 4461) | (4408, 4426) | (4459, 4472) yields -0.23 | 8.87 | 9.13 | 9.01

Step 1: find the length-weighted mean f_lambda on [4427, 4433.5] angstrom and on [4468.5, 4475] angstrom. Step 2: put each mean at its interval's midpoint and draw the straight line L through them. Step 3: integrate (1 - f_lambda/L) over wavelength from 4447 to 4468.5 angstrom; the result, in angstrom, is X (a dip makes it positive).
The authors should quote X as 0.5 angstrom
